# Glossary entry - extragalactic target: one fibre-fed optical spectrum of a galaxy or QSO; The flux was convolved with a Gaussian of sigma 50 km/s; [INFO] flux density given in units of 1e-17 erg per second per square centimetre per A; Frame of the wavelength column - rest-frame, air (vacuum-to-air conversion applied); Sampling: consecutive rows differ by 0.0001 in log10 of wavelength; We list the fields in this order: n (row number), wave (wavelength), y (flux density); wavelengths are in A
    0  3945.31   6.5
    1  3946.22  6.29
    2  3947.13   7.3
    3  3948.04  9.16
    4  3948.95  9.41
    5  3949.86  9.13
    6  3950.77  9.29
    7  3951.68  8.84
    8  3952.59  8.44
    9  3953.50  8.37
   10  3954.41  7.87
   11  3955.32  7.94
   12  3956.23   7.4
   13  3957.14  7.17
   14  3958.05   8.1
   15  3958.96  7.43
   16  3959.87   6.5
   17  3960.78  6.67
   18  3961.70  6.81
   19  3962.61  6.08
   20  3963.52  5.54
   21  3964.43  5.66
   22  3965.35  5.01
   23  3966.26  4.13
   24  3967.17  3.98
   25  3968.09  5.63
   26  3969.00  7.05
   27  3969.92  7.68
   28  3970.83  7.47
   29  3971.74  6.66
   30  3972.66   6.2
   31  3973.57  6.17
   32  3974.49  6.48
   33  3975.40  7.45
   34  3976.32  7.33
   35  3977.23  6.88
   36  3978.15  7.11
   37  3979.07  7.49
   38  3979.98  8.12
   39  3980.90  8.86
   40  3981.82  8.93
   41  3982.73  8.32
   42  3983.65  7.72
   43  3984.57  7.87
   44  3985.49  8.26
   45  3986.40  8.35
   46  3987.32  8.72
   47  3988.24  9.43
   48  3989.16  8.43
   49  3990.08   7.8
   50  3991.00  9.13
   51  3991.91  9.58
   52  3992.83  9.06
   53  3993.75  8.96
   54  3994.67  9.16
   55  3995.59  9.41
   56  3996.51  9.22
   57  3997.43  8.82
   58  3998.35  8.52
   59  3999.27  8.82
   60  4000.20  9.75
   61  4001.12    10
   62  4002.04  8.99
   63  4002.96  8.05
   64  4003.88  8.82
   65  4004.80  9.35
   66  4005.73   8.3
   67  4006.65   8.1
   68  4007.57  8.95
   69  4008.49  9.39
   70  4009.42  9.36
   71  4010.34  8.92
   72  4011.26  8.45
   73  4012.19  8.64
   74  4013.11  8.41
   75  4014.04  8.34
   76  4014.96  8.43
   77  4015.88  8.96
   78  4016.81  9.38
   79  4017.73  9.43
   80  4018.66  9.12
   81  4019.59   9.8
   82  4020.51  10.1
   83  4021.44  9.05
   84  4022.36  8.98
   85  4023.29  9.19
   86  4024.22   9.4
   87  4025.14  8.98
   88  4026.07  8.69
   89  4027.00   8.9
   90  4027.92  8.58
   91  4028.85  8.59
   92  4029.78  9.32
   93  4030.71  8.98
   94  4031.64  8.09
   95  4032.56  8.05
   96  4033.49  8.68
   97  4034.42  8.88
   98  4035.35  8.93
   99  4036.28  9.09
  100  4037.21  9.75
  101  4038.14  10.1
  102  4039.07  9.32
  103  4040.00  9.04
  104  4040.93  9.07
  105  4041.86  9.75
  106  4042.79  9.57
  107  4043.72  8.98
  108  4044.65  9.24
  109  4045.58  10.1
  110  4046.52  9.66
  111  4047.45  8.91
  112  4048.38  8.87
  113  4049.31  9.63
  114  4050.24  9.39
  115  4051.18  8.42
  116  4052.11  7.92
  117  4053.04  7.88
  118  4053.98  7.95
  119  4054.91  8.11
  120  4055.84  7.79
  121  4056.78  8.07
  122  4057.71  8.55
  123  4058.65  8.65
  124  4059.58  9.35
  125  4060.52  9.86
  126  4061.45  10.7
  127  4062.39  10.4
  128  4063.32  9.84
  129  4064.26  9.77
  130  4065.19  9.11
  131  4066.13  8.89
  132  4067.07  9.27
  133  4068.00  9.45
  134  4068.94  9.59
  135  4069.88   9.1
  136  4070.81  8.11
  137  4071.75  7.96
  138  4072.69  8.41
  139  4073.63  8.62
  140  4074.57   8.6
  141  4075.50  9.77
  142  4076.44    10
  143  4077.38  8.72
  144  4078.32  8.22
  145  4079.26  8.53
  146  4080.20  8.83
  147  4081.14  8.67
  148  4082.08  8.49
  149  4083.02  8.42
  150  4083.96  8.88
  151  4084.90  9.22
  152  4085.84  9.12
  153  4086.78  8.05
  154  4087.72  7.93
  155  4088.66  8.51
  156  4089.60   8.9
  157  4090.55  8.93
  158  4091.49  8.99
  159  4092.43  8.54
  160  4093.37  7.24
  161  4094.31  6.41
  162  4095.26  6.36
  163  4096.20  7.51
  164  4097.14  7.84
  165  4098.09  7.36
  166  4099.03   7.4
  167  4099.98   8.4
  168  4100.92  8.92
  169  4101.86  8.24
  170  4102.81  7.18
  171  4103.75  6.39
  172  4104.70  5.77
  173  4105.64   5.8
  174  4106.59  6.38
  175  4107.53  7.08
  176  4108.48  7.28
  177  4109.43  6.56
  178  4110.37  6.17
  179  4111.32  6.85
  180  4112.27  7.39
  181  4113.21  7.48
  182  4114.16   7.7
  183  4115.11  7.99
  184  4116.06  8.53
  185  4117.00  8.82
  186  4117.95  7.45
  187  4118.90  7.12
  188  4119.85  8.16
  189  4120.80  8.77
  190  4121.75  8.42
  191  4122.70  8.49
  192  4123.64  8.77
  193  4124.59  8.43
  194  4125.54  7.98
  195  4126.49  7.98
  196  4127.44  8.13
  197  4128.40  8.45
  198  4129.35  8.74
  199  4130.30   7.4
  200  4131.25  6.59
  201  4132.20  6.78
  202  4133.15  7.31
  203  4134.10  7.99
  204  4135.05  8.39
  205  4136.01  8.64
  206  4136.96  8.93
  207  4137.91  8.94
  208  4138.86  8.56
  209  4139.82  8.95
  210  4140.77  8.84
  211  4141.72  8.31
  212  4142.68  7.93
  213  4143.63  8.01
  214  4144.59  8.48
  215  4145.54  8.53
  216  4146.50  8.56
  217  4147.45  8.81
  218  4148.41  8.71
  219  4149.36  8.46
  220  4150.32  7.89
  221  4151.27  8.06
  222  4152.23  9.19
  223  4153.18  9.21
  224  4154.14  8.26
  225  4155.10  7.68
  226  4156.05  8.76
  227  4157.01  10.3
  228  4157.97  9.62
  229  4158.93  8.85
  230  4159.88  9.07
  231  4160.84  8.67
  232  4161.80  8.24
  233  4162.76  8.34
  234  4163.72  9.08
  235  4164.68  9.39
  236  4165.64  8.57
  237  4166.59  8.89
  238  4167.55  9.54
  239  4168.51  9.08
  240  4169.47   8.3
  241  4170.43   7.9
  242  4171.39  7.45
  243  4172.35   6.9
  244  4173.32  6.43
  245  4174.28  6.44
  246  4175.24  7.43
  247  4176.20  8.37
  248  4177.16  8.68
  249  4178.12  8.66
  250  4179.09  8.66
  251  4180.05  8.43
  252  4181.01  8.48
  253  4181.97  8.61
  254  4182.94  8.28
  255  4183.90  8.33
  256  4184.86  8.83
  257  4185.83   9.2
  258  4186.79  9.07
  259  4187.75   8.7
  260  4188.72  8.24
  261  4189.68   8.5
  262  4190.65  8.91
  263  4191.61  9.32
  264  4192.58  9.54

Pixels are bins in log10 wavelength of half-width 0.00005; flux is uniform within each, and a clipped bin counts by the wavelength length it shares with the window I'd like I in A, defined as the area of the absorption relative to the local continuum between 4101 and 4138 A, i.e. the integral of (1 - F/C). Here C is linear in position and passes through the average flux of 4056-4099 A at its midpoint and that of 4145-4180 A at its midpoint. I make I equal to 3.9 A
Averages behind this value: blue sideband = 8.68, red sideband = 8.47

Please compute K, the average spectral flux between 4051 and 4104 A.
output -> 8.54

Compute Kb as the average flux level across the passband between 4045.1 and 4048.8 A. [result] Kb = 9.38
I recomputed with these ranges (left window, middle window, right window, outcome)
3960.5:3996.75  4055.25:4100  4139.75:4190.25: -3.6 A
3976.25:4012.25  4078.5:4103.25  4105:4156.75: 0.1 A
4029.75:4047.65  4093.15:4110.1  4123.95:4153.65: 3.0 A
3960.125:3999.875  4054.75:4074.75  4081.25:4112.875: -3.7 A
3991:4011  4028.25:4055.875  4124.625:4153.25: -0.5 A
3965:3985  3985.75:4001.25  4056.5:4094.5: -3.6 A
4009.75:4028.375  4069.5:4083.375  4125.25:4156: -0.1 A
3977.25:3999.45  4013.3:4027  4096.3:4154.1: -1.1 A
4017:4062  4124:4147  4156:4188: 1.2 A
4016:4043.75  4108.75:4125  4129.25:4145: 1.0 A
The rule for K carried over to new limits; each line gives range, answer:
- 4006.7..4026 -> 9.04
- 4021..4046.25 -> 9.09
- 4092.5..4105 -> 7.37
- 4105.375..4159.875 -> 8.12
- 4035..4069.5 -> 9.16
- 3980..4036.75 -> 8.86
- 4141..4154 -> 8.47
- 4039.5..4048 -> 9.36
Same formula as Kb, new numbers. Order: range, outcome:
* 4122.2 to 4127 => 8.34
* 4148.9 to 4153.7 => 8.56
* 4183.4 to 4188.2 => 8.84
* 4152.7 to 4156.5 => 8.49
